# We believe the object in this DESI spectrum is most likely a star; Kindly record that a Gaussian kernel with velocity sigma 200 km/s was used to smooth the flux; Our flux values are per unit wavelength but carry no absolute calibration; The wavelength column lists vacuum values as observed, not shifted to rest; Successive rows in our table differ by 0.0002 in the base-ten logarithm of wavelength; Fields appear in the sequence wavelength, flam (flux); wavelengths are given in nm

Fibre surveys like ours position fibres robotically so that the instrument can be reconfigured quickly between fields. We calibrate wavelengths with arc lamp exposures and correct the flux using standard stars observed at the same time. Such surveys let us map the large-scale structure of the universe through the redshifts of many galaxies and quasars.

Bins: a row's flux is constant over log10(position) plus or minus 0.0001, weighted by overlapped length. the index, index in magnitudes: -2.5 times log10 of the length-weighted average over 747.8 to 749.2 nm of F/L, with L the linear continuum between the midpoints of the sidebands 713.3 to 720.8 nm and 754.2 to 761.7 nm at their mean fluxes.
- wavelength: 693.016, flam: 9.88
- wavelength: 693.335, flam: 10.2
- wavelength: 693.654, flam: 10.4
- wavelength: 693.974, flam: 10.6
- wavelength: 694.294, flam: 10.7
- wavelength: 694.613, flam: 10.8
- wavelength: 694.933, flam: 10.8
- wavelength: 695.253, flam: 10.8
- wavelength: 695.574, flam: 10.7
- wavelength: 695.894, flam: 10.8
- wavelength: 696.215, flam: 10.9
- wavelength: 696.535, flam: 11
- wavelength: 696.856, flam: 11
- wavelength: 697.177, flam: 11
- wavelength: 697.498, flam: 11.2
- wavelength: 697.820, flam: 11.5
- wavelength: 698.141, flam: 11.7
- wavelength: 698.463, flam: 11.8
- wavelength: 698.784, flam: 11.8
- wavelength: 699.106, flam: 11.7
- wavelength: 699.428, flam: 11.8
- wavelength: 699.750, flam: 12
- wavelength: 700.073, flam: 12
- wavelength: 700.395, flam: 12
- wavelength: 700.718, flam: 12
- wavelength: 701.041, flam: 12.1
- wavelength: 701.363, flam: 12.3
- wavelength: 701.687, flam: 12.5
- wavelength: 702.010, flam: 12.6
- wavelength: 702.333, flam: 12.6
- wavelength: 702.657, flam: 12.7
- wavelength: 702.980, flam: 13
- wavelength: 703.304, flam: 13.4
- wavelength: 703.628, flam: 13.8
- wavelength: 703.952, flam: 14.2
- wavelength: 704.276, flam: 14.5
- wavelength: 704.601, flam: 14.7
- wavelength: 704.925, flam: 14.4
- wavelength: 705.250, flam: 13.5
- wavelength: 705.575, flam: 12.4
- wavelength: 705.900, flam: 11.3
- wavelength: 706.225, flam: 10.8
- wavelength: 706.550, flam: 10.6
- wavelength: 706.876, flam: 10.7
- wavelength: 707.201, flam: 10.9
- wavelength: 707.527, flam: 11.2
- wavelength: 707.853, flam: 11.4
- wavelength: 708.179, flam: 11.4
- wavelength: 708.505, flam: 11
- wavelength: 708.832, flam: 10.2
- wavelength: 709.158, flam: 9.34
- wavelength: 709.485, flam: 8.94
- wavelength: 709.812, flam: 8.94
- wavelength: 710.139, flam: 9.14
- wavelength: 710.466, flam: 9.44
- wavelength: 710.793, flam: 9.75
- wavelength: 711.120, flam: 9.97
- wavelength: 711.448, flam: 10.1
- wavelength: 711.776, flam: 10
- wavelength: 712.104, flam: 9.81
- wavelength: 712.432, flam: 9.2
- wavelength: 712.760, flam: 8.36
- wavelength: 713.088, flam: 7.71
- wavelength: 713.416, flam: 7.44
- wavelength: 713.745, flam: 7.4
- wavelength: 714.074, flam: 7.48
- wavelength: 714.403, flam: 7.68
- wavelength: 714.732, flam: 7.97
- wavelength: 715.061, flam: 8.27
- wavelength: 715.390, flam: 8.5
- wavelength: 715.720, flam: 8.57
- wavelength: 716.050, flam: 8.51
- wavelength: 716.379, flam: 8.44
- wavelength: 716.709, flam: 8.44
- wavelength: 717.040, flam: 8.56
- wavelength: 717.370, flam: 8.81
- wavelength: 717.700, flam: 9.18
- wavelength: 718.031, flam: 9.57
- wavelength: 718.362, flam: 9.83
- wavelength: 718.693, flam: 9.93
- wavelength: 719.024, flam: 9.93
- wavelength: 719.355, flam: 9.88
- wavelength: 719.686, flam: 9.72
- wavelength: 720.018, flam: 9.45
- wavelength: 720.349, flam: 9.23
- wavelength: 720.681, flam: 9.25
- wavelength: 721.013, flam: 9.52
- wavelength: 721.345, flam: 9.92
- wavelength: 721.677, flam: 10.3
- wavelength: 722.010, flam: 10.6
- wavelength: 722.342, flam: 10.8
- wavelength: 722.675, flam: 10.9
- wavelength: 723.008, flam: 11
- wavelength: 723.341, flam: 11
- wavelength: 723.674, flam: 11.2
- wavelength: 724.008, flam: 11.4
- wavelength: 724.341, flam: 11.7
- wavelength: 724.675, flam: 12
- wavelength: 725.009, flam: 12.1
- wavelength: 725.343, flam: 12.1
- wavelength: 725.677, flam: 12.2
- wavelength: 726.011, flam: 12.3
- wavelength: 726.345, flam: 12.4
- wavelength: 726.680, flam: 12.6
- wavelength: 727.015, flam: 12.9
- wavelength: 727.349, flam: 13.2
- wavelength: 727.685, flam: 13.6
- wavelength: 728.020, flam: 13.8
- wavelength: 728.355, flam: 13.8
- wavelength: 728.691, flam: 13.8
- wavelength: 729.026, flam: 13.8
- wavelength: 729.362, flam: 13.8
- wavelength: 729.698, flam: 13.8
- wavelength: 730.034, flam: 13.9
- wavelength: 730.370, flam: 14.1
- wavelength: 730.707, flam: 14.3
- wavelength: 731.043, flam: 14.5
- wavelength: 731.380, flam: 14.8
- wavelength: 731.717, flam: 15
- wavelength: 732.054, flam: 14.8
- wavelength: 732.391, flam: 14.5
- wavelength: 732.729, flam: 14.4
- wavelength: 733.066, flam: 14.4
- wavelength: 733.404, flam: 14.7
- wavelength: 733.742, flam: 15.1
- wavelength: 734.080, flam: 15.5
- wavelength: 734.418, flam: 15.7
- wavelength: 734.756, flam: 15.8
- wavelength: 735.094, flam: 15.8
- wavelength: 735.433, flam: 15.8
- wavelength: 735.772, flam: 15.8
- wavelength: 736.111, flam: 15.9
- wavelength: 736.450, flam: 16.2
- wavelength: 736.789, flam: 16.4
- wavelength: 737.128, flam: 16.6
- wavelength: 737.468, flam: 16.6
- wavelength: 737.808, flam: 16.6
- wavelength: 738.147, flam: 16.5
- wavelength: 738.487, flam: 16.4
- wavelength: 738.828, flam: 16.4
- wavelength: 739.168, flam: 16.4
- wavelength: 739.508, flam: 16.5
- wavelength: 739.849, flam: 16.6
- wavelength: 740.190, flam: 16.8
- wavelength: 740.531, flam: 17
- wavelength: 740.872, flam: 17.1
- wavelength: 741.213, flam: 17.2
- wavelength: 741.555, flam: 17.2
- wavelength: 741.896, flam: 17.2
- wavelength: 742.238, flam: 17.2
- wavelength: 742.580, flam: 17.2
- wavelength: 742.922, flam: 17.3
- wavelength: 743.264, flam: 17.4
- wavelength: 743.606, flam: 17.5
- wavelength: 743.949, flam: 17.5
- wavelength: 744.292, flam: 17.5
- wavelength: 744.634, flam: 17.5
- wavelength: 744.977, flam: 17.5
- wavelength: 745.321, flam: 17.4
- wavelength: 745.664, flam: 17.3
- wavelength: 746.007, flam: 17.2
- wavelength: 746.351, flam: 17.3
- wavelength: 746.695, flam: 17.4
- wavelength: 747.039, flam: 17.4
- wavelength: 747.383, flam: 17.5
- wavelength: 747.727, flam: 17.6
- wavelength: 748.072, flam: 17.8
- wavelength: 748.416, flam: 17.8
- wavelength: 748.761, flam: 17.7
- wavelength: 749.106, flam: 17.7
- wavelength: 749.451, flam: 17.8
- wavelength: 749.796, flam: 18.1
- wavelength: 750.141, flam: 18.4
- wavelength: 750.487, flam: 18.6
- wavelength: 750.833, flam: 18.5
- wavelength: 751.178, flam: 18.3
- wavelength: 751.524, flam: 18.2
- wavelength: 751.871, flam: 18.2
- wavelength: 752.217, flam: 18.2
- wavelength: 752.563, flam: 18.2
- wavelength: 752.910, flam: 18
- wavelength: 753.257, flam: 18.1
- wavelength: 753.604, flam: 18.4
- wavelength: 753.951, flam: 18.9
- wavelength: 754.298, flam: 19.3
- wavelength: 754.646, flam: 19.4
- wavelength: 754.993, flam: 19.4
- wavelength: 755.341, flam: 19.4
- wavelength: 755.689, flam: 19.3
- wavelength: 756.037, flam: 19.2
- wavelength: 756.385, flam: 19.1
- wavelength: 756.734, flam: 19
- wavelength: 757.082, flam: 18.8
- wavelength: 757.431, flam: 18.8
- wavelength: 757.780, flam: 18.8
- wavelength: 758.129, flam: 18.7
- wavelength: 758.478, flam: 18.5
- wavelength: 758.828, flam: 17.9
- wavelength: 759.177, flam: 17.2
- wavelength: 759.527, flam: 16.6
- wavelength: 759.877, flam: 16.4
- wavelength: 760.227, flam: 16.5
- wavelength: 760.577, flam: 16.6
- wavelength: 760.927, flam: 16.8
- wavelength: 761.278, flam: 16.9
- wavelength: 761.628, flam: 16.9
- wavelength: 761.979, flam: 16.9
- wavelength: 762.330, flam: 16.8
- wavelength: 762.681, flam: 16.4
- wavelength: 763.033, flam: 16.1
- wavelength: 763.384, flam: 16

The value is -0.11 mag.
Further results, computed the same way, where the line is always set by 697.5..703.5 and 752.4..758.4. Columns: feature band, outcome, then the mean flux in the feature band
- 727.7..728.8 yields 0.132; 13.8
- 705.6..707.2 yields 0.173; 11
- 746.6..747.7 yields 0.024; 17.5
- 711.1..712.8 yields 0.373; 9.62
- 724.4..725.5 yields 0.251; 12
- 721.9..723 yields 0.345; 10.8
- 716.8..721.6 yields 0.458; 9.48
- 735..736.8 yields 0.036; 16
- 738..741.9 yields 0.015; 16.8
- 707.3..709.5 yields 0.232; 10.6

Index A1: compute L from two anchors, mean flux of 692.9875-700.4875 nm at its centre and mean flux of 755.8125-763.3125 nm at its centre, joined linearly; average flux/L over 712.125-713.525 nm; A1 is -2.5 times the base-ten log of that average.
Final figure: 0.46 mag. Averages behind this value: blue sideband 11.1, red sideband 17.6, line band 8.38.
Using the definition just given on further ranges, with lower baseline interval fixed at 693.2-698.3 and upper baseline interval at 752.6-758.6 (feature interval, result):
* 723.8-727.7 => 0.207 mag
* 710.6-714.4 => 0.433 mag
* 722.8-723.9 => 0.298 mag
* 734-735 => 0.024 mag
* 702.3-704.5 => -0.139 mag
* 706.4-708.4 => 0.130 mag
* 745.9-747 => 0.022 mag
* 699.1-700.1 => -0.045 mag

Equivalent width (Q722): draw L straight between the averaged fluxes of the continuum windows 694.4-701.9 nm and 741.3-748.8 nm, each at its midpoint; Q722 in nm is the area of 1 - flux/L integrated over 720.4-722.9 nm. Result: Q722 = 0.74 nm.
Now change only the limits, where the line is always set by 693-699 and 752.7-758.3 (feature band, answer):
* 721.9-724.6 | 0.64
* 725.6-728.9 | 0.45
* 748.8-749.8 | 0.02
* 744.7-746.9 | 0.03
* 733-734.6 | 0.09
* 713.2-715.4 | 0.93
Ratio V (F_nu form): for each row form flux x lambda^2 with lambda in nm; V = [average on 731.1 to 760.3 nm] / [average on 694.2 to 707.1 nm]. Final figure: 1.63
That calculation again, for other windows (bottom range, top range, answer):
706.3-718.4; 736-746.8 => 1.99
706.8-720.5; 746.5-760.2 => 2.19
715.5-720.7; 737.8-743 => 1.95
